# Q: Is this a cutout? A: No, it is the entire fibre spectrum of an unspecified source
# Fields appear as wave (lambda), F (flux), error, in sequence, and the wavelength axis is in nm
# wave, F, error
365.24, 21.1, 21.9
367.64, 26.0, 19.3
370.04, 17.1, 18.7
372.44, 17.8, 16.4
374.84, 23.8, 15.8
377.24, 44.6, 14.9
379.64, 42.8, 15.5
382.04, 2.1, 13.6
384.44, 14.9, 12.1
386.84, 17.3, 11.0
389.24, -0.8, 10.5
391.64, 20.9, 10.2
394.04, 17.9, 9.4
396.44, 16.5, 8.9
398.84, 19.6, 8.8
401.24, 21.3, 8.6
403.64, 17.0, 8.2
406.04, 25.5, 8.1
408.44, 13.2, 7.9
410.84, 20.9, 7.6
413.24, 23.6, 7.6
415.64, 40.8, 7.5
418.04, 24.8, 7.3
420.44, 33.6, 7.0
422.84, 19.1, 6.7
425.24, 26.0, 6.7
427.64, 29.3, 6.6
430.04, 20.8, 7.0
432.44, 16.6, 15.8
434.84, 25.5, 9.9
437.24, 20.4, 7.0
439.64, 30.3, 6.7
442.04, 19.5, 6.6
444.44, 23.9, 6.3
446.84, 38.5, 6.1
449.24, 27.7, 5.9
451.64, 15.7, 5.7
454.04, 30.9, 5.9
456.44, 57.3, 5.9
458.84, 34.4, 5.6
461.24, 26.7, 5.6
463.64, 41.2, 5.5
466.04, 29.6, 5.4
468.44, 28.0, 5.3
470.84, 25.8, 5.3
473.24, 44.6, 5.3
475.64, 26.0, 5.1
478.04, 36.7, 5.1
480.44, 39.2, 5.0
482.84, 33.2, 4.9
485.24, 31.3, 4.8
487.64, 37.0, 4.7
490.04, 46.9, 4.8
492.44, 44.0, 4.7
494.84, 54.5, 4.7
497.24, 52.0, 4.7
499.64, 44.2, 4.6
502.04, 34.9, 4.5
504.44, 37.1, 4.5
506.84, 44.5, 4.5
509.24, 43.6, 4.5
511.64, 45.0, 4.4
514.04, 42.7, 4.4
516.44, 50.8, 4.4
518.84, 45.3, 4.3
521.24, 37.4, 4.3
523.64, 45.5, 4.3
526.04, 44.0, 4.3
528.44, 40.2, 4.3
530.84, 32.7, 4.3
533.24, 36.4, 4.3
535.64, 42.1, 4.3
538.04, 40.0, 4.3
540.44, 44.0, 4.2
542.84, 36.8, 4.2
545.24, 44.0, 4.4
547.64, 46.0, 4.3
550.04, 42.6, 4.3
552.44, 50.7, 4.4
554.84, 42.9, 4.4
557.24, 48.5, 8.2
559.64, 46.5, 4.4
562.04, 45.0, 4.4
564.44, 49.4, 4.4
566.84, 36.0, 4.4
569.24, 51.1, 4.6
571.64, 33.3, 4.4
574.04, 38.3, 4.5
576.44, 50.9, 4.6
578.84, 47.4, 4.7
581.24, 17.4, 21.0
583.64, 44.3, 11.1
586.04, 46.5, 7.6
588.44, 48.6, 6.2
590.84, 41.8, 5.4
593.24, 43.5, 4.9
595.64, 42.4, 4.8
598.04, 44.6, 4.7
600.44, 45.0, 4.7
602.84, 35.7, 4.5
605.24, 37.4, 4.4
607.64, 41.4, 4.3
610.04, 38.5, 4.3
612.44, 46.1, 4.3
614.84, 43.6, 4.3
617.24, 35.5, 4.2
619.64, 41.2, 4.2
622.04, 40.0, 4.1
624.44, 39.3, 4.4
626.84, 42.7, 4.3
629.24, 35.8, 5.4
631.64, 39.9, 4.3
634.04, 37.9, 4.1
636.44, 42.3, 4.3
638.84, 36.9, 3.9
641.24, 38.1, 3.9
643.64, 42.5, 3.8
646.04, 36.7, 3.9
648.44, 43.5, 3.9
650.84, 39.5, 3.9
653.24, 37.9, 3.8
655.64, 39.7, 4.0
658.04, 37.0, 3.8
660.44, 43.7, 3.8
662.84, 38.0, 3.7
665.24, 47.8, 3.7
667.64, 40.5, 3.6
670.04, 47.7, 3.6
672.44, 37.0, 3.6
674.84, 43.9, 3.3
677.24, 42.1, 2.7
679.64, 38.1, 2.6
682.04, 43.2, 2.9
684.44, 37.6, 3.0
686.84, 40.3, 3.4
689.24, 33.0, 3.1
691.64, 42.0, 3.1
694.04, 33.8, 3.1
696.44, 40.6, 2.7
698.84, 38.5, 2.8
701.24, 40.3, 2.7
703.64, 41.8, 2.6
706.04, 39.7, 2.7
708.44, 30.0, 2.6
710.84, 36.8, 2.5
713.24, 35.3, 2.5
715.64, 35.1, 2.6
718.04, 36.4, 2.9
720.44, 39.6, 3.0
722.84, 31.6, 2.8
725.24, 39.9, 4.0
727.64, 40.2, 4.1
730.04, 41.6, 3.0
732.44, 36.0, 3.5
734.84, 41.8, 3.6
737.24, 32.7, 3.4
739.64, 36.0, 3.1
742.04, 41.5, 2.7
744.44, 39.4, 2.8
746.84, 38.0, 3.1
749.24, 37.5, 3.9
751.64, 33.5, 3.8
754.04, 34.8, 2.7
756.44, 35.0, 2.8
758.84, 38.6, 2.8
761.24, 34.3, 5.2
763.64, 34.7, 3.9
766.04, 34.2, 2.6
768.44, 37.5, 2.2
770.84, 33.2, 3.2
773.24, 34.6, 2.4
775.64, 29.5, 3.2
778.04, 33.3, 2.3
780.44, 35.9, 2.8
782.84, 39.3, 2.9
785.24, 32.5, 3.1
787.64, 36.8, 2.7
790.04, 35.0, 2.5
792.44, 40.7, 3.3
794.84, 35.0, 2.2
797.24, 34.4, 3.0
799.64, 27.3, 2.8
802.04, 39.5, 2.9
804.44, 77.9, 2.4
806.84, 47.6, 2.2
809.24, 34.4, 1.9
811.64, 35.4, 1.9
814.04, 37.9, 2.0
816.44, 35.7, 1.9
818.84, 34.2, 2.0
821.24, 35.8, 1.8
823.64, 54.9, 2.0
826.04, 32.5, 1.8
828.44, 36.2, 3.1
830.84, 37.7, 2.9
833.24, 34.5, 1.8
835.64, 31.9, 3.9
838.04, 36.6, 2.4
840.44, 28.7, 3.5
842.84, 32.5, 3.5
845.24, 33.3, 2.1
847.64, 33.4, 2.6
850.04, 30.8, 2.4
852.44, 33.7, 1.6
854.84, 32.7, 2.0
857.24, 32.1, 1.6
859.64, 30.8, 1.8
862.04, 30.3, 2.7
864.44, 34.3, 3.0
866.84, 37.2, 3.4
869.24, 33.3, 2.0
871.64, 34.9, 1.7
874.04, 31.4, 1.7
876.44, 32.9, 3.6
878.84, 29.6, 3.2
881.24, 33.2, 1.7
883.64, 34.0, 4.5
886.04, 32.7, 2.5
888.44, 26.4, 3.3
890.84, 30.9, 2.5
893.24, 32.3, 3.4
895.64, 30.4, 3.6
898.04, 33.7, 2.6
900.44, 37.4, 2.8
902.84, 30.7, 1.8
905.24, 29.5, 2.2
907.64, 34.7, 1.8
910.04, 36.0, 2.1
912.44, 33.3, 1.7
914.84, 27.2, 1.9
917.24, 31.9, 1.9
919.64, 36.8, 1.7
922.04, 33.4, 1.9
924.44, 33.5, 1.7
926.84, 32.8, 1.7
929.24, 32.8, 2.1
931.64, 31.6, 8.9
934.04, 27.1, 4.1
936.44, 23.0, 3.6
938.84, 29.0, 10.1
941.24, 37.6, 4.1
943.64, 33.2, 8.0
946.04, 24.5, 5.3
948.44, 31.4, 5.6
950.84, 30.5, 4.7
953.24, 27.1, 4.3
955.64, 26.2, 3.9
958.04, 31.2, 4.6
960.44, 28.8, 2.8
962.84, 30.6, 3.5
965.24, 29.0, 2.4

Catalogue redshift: 0.22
